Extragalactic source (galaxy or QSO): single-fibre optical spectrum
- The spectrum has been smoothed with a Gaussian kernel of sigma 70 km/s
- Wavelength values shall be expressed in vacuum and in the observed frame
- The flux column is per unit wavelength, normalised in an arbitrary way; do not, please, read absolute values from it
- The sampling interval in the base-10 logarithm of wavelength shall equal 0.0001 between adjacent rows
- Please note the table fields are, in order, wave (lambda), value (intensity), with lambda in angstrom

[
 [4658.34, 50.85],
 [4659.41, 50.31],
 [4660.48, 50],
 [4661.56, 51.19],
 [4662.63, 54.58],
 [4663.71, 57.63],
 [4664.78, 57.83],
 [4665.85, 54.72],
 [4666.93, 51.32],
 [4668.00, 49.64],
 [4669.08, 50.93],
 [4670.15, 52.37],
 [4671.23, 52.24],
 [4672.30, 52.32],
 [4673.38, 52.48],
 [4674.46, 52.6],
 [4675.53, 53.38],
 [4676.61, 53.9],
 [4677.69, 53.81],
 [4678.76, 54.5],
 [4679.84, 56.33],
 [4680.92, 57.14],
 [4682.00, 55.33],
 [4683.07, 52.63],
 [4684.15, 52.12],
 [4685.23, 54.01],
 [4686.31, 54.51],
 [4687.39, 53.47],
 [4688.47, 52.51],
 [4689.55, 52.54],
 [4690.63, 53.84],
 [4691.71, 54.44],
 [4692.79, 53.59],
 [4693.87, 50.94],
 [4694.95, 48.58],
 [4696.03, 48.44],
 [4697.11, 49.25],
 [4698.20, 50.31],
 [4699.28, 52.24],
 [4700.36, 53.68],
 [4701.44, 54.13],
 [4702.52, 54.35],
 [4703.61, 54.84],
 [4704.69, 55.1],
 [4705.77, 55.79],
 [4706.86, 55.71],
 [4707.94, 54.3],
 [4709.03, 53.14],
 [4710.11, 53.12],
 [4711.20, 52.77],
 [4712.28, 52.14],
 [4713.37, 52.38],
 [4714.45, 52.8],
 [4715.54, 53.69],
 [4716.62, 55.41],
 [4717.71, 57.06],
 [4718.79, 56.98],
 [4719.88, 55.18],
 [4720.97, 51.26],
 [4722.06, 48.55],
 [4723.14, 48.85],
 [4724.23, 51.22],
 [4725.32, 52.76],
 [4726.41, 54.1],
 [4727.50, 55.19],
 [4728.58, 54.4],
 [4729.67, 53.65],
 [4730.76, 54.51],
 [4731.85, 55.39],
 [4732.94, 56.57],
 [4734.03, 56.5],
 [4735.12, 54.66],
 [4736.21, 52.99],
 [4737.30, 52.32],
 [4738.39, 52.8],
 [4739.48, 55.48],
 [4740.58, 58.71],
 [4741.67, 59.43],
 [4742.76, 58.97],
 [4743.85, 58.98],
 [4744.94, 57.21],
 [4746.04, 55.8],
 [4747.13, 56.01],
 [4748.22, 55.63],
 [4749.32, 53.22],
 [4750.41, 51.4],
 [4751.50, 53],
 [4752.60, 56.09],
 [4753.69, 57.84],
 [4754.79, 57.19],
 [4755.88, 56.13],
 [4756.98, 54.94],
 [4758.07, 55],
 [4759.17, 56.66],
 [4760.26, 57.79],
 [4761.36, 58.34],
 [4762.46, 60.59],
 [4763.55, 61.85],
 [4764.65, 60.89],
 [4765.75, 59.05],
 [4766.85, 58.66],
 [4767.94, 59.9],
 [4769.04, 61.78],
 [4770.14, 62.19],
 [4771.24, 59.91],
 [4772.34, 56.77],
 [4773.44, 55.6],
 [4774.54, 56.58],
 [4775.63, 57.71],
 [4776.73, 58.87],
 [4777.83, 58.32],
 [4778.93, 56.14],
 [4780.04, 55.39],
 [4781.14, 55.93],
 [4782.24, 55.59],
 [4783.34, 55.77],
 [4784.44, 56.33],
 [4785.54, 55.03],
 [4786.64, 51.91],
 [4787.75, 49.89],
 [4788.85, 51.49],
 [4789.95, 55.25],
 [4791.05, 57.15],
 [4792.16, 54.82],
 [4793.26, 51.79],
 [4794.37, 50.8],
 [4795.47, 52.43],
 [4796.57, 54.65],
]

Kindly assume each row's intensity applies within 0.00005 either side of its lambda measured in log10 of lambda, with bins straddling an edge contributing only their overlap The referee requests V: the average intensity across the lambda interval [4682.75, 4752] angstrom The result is 53.8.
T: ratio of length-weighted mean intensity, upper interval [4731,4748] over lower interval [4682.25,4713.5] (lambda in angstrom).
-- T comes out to 1.1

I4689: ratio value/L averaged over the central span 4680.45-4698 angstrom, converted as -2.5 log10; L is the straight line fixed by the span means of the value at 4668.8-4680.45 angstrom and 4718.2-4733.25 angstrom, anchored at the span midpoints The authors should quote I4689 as 0.01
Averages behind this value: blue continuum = 53.2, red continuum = 53.4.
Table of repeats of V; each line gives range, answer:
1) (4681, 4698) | 52.5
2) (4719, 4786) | 56.1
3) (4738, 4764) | 56.6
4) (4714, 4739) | 53.8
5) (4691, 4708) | 52.8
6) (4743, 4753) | 55.4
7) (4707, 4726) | 53.1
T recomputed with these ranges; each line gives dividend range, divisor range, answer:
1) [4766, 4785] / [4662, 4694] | 1.08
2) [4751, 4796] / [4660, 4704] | 1.07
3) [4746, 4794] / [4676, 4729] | 1.06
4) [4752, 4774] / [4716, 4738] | 1.08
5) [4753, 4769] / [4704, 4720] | 1.07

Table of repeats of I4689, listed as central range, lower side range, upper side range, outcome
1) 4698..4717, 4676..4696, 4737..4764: 0.01 mag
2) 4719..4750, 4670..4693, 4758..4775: 0.04 mag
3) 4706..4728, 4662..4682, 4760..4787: 0.05 mag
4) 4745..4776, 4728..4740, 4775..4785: -0.03 mag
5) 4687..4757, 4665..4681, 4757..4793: 0.02 mag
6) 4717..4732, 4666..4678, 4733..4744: 0.03 mag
